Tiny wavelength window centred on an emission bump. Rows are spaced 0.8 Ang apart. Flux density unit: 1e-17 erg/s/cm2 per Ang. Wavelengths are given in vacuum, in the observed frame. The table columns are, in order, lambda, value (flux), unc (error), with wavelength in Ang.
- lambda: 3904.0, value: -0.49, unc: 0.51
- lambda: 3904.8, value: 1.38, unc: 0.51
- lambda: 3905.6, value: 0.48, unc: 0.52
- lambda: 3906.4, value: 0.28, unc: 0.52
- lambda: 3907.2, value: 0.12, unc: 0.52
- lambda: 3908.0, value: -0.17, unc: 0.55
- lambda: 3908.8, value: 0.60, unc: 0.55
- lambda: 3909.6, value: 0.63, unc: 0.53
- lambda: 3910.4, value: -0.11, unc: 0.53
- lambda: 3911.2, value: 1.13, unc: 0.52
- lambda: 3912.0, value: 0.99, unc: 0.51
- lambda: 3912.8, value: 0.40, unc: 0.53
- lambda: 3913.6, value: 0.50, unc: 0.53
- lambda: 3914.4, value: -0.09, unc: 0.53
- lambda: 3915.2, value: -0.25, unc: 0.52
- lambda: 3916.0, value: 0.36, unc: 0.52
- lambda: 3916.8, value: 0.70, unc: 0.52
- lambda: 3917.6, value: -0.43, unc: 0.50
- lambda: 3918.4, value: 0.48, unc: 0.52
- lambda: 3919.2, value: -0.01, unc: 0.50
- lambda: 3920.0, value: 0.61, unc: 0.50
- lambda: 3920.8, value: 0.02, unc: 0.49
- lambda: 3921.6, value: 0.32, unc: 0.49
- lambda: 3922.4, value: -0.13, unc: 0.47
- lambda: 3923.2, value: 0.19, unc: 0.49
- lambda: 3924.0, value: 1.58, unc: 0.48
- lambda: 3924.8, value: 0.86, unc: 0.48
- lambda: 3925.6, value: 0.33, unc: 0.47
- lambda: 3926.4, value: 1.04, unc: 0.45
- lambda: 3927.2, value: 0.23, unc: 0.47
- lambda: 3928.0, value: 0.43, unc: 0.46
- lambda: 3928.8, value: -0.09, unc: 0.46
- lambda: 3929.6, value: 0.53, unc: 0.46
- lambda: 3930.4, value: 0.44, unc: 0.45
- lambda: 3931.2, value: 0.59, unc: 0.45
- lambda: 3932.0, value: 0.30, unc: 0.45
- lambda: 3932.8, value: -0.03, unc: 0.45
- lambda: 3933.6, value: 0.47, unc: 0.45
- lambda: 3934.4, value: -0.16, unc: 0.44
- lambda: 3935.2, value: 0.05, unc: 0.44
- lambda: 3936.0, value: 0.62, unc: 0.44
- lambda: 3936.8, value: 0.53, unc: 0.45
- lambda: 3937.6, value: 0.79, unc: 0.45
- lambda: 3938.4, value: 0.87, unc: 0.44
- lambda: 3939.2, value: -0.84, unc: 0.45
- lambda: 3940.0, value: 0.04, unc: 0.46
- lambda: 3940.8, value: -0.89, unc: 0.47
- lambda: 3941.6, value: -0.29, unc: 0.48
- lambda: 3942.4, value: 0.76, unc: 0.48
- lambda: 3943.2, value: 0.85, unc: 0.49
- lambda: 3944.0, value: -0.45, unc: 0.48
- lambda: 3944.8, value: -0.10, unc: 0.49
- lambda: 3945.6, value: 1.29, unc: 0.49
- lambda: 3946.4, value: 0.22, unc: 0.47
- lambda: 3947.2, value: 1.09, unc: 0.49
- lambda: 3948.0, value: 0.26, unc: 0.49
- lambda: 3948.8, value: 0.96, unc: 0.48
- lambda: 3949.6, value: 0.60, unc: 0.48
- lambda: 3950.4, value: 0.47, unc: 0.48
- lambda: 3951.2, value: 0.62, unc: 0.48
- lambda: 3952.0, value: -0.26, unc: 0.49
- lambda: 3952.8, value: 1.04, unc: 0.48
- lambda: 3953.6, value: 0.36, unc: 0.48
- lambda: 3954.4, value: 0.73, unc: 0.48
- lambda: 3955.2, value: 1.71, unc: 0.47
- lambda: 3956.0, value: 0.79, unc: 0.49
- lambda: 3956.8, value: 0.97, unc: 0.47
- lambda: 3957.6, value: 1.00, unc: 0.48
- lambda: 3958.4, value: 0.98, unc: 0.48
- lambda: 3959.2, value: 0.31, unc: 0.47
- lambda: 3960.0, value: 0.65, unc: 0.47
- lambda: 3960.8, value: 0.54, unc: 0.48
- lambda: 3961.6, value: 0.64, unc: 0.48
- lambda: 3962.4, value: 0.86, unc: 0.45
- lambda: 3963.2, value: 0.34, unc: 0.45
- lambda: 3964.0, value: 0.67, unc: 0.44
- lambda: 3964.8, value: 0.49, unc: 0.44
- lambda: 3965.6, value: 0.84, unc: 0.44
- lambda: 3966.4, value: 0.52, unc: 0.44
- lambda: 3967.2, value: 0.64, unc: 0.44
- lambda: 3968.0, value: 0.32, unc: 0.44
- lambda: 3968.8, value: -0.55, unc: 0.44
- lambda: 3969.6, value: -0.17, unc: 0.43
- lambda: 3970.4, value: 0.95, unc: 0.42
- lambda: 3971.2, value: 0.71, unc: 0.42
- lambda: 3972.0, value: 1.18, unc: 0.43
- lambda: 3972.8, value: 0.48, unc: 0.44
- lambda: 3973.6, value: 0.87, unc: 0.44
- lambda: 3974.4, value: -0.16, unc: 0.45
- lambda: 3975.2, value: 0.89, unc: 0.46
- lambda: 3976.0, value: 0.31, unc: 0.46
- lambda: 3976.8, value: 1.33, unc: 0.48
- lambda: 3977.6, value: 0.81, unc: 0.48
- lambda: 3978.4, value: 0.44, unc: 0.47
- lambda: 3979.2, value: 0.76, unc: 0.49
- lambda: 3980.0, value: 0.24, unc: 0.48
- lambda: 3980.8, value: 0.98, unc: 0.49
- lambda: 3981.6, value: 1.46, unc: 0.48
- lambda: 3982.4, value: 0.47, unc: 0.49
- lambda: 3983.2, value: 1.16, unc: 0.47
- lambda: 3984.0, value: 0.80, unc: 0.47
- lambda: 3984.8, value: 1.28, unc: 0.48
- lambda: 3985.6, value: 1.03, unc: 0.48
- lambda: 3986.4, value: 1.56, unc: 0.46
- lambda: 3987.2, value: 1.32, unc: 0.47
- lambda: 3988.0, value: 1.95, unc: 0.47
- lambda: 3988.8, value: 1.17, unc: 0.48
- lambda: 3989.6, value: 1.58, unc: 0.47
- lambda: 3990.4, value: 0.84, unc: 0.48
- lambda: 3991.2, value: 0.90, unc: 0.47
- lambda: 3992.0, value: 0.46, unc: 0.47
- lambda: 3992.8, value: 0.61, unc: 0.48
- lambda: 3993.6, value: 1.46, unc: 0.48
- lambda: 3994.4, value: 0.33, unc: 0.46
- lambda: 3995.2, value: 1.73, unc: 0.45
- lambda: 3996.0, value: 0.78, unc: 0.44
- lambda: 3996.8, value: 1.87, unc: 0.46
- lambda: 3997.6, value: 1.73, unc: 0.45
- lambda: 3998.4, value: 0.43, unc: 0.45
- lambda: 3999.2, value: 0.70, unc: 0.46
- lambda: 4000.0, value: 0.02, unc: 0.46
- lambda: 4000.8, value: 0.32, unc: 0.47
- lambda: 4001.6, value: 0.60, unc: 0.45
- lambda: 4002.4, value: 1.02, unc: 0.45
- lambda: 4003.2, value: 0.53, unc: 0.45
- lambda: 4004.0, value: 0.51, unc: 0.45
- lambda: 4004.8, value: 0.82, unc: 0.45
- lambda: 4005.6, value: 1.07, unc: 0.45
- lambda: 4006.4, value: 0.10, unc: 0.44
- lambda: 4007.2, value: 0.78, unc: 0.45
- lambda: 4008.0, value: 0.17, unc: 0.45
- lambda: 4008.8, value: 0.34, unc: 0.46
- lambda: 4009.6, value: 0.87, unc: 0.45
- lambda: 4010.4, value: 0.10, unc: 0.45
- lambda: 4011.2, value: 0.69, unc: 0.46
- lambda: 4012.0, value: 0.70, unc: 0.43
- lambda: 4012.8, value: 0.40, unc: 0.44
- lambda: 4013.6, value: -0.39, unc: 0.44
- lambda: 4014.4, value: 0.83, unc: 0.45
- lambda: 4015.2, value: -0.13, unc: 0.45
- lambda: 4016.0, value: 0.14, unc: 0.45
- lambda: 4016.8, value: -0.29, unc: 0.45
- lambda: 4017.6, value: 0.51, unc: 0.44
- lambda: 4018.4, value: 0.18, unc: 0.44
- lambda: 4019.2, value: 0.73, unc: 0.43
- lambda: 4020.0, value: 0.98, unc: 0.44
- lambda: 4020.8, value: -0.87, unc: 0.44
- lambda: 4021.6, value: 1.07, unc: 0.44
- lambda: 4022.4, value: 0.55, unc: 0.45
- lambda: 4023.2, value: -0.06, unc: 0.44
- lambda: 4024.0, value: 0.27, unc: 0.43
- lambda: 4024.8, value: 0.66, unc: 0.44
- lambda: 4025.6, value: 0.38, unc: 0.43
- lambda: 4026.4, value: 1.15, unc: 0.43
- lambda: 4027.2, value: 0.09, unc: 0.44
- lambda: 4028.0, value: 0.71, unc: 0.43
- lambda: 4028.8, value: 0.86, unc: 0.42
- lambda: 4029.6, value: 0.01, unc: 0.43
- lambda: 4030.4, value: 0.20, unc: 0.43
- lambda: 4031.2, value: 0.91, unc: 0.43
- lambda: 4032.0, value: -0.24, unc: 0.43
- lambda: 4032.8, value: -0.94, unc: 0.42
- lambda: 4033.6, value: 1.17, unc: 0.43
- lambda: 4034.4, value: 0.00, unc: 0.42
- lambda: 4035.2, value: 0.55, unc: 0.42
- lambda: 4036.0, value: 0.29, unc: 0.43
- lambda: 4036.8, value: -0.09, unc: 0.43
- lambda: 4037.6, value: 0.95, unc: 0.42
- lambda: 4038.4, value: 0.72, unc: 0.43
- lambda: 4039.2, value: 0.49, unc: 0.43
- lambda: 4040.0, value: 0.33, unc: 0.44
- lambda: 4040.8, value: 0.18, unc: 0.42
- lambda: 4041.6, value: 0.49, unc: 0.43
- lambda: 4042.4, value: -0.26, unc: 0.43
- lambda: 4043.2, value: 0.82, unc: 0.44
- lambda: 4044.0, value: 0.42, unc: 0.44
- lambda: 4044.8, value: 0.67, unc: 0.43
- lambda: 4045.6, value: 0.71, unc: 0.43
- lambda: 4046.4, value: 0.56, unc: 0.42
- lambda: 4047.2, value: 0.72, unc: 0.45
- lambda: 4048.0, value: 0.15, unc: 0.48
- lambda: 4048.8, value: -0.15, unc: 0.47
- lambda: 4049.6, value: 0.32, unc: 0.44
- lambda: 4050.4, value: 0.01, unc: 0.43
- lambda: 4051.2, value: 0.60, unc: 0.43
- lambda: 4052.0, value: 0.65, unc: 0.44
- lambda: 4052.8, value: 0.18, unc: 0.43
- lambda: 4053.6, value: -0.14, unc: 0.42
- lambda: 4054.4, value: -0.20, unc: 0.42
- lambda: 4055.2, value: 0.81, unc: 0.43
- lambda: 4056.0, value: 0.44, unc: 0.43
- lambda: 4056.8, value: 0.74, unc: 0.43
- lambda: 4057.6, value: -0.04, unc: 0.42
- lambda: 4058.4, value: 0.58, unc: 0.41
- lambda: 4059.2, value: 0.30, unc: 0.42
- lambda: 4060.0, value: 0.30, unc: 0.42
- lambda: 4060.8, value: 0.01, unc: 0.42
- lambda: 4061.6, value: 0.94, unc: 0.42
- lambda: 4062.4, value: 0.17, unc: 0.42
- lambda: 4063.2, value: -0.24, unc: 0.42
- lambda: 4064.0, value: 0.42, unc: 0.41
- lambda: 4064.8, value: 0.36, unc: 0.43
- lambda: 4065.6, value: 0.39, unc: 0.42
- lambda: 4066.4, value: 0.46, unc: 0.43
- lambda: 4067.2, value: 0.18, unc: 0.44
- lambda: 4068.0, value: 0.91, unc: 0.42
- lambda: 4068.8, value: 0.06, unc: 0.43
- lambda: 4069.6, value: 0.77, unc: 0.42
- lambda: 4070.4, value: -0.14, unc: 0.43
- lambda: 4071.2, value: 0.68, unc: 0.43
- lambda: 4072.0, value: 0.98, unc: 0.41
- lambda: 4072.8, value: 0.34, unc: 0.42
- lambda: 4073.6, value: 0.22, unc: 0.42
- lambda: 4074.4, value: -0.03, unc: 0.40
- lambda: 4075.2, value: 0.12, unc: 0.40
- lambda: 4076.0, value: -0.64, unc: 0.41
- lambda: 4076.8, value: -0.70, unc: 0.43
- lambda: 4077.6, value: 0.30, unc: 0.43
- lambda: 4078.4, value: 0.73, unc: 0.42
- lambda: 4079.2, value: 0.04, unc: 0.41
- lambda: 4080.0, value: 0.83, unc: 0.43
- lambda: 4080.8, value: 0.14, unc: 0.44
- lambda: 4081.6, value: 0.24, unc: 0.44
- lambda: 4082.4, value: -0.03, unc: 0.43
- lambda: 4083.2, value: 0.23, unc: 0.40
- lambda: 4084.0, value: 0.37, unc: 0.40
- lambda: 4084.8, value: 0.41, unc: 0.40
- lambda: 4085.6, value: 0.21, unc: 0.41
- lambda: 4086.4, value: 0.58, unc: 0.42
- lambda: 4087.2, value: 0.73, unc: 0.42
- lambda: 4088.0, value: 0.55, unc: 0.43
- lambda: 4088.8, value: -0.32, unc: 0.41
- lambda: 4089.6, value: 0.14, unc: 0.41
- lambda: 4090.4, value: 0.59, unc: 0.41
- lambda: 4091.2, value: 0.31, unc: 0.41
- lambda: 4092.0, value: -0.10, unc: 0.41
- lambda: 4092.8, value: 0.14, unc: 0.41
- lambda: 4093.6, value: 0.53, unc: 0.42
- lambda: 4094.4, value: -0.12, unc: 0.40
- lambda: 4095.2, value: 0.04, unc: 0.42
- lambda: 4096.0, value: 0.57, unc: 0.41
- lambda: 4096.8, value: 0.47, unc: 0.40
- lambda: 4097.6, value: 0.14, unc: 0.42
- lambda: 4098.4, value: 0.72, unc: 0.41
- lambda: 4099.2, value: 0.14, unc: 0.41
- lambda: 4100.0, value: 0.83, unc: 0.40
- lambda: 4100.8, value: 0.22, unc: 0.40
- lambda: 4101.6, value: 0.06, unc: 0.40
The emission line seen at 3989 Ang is C IV 1549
